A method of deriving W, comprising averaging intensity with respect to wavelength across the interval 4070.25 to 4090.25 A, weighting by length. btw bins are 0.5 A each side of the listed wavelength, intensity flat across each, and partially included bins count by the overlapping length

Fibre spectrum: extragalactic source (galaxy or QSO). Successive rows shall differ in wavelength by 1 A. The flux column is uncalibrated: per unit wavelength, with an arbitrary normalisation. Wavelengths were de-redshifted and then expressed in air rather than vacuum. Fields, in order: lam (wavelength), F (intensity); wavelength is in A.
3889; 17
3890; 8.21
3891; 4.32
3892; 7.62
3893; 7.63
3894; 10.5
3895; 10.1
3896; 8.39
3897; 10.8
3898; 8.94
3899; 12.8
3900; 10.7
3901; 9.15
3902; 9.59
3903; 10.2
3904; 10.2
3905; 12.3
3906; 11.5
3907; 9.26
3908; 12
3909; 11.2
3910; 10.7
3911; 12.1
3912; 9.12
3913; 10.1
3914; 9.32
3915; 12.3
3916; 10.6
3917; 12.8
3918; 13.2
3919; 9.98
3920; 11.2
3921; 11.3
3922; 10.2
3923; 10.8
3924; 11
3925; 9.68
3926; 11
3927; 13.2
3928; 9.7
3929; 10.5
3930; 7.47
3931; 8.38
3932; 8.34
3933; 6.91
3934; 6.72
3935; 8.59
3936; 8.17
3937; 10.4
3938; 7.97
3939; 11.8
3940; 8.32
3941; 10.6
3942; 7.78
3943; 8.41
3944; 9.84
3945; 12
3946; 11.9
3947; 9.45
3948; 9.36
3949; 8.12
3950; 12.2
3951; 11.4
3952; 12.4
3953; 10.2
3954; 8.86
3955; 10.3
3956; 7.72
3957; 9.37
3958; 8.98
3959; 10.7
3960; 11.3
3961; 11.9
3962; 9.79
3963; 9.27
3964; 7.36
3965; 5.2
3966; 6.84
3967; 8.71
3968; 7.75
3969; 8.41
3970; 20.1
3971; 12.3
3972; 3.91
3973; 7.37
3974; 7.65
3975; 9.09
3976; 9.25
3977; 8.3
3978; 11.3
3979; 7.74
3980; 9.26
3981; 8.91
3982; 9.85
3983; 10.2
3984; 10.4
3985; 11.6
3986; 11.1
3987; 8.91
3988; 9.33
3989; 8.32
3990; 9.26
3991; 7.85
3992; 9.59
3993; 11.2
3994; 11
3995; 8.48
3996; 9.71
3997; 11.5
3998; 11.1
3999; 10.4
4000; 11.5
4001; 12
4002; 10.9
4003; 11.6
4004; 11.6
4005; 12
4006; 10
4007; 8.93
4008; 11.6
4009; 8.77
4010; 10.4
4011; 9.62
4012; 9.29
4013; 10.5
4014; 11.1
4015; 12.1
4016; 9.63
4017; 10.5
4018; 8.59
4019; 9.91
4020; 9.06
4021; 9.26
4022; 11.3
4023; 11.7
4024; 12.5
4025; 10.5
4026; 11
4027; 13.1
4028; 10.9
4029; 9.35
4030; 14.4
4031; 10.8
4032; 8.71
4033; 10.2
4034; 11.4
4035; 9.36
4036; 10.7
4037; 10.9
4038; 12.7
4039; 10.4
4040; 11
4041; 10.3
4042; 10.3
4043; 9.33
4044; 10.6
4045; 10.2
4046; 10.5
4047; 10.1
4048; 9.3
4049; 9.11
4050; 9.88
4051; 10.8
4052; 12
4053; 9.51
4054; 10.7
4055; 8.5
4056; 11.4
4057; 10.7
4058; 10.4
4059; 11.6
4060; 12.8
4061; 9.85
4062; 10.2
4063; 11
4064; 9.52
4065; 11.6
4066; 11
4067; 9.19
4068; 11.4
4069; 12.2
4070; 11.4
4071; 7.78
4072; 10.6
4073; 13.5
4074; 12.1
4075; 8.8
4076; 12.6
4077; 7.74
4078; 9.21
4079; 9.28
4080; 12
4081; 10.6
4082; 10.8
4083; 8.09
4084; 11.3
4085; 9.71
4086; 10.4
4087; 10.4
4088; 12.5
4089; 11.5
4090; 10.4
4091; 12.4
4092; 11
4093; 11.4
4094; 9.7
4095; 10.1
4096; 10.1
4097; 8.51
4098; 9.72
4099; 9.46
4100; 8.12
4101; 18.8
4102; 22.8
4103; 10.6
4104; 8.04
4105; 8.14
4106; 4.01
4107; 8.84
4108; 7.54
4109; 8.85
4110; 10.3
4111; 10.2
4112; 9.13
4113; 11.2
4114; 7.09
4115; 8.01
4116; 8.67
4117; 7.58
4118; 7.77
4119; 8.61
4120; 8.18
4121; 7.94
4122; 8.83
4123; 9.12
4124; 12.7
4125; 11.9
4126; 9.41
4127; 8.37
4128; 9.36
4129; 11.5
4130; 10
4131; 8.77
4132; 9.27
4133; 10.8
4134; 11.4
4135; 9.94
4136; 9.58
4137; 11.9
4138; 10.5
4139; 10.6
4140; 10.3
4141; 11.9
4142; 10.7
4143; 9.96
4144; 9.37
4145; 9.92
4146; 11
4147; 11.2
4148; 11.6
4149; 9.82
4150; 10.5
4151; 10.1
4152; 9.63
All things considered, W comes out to 10.5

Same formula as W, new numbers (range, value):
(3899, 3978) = 9.93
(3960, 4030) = 10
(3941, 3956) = 10.1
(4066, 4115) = 10.4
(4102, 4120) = 8.89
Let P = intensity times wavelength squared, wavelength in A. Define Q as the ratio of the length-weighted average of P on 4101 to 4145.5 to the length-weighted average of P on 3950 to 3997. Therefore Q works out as 1.11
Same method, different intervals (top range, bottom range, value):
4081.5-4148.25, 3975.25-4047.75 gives 1.03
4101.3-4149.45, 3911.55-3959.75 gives 1.09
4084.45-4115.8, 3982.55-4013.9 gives 1.05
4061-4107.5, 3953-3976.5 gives 1.22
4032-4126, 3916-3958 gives 1.11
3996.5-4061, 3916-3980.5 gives 1.14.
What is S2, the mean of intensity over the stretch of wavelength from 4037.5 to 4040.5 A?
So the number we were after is 11.4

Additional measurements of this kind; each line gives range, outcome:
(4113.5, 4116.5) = 7.92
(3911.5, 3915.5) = 10.2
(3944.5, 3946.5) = 11.9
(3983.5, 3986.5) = 11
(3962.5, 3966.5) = 7.17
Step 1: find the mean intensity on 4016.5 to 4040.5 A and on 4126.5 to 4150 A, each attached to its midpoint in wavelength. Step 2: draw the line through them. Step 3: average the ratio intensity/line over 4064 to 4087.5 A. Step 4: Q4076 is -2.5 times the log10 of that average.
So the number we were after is 0.01 mag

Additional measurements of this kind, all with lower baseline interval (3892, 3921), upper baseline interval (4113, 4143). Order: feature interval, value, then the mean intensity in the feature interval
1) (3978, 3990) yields 0.07 mag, 9.66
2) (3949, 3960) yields 0.02 mag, 10.2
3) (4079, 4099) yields -0.07 mag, 10.5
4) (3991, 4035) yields -0.05 mag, 10.6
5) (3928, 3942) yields 0.19 mag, 8.78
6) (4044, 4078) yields -0.06 mag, 10.5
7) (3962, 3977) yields 0.17 mag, 8.82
